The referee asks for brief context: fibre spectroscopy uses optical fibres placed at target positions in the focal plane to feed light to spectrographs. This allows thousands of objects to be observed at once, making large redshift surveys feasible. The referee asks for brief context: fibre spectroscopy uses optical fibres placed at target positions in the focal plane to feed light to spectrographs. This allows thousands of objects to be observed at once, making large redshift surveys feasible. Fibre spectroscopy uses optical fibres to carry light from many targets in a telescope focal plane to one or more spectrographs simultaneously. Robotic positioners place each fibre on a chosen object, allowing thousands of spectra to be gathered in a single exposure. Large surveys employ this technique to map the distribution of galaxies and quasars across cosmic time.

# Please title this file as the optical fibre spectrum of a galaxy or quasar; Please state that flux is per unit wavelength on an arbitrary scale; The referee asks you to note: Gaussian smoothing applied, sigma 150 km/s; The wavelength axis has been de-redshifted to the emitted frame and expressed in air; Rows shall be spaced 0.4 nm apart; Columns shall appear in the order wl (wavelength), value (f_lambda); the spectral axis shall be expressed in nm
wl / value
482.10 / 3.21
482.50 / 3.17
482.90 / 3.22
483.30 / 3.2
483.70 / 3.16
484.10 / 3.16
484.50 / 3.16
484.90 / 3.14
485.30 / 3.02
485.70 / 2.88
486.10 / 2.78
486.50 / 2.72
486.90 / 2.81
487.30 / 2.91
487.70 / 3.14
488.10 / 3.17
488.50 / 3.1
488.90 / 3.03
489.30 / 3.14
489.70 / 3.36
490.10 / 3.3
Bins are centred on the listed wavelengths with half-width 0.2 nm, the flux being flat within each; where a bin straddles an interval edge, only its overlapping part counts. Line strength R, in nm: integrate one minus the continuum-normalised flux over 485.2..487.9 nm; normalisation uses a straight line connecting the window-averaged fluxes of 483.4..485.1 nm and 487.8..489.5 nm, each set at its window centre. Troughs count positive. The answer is 0.210 nm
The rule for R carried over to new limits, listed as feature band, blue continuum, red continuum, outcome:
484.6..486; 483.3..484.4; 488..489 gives 0.062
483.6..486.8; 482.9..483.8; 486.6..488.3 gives 0.114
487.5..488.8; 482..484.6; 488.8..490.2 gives 0.032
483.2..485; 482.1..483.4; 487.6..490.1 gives 0.016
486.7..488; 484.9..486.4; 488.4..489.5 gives 0.016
